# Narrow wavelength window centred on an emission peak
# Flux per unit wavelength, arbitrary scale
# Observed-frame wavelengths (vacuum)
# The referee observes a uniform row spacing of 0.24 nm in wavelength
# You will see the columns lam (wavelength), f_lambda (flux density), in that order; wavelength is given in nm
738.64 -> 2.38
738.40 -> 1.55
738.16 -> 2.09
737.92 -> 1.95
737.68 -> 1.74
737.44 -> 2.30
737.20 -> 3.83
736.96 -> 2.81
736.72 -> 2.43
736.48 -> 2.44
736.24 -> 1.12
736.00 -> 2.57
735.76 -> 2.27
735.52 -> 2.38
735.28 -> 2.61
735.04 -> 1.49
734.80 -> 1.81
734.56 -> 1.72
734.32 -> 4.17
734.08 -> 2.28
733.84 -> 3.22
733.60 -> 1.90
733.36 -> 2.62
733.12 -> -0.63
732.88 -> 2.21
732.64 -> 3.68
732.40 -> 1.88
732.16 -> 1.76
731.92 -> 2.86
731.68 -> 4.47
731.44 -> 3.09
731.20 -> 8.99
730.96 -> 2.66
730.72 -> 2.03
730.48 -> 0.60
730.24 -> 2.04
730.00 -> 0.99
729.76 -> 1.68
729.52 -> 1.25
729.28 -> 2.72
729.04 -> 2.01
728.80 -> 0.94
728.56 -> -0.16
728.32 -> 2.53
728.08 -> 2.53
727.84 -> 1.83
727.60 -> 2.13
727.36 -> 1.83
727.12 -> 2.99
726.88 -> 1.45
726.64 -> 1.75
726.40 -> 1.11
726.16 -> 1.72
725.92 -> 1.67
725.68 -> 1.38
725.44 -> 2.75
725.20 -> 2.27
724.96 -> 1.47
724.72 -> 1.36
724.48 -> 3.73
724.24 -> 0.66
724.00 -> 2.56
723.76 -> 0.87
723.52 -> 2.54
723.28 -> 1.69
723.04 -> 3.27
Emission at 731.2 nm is [S II] 6716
